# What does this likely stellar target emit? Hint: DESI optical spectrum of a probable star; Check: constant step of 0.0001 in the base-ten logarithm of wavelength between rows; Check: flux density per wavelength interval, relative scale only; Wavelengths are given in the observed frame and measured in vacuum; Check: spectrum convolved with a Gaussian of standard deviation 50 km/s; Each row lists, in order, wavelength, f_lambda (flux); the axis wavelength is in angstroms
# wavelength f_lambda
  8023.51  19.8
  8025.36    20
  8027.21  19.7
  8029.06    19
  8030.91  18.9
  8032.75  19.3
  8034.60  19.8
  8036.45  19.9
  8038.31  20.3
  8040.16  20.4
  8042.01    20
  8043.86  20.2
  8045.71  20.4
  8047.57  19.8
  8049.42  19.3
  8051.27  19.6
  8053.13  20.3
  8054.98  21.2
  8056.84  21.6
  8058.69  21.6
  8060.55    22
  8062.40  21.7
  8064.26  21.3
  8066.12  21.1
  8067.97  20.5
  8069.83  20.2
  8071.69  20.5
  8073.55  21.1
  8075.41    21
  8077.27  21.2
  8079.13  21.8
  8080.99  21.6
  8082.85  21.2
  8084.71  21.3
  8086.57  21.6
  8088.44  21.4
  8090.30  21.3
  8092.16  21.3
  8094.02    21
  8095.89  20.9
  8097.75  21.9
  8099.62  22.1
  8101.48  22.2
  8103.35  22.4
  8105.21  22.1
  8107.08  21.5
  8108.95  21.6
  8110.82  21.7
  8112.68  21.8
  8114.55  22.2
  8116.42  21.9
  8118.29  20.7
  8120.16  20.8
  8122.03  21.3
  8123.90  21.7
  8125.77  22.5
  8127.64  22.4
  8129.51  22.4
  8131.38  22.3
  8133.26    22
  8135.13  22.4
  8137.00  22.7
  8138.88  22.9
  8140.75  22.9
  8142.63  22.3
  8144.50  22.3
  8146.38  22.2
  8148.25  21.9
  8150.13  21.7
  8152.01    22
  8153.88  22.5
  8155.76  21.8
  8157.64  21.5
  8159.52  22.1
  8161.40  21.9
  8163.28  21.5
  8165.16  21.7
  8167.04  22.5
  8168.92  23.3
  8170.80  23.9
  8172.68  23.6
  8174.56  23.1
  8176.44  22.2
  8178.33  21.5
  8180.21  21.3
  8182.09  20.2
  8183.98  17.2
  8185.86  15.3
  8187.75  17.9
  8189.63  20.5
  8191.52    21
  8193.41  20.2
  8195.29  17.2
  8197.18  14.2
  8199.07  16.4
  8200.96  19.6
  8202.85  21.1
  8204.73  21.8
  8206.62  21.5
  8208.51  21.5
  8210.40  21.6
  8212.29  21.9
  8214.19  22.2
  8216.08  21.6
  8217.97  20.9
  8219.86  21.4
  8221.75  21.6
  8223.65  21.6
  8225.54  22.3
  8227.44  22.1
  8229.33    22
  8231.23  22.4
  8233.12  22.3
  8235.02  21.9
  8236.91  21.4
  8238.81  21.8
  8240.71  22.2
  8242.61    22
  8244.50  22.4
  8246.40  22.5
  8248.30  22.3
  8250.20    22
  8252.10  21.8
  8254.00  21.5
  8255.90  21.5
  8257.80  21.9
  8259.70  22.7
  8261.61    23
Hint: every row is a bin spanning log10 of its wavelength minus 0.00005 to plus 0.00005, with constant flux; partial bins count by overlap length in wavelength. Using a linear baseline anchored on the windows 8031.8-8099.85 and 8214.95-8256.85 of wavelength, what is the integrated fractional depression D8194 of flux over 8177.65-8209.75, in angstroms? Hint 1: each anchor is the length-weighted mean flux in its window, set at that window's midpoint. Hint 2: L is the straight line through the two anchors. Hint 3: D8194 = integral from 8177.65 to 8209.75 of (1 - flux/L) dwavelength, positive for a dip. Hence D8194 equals 3.4 angstroms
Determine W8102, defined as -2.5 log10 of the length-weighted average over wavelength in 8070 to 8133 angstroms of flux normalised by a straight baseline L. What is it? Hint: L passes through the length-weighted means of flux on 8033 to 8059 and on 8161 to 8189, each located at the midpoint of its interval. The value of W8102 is -0.049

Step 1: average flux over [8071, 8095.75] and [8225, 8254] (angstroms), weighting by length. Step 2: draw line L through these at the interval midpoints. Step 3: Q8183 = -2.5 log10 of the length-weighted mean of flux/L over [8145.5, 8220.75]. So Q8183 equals 0.043 mag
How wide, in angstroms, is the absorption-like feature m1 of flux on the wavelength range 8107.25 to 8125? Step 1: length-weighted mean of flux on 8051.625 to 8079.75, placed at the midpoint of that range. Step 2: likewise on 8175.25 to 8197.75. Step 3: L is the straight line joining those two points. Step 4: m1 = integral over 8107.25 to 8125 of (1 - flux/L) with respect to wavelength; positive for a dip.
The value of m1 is -1.1 angstroms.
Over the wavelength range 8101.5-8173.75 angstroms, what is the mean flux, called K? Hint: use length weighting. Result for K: 22.1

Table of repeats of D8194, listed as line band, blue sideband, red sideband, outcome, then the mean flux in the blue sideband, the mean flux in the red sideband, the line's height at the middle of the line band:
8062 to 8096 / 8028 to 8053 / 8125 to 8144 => -0.4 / 19.8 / 22.5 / 20.9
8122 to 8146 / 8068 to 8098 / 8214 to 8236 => -1.0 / 21.2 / 21.9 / 21.4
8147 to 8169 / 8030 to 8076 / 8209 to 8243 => -0.7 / 20.5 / 21.8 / 21.3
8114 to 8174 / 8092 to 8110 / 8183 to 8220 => -3.9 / 21.7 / 19.7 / 20.9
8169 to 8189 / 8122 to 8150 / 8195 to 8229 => 0.6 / 22.3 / 20.7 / 21.4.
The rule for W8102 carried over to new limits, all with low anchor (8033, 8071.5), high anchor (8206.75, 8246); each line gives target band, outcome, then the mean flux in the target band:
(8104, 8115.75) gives -0.044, 21.8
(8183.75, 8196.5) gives 0.170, 18.5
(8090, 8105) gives -0.041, 21.7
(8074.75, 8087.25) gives -0.033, 21.4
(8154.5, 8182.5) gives -0.038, 22.2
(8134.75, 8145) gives -0.070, 22.6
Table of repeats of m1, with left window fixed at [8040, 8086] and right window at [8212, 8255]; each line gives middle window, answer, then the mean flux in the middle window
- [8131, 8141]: -0.6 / 22.5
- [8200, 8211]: 0.3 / 21.2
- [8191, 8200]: 1.7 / 17.6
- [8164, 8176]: -0.8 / 23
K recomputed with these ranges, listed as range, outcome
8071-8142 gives 21.7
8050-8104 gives 21.3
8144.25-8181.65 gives 22.2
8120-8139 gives 22.1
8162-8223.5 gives 20.7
